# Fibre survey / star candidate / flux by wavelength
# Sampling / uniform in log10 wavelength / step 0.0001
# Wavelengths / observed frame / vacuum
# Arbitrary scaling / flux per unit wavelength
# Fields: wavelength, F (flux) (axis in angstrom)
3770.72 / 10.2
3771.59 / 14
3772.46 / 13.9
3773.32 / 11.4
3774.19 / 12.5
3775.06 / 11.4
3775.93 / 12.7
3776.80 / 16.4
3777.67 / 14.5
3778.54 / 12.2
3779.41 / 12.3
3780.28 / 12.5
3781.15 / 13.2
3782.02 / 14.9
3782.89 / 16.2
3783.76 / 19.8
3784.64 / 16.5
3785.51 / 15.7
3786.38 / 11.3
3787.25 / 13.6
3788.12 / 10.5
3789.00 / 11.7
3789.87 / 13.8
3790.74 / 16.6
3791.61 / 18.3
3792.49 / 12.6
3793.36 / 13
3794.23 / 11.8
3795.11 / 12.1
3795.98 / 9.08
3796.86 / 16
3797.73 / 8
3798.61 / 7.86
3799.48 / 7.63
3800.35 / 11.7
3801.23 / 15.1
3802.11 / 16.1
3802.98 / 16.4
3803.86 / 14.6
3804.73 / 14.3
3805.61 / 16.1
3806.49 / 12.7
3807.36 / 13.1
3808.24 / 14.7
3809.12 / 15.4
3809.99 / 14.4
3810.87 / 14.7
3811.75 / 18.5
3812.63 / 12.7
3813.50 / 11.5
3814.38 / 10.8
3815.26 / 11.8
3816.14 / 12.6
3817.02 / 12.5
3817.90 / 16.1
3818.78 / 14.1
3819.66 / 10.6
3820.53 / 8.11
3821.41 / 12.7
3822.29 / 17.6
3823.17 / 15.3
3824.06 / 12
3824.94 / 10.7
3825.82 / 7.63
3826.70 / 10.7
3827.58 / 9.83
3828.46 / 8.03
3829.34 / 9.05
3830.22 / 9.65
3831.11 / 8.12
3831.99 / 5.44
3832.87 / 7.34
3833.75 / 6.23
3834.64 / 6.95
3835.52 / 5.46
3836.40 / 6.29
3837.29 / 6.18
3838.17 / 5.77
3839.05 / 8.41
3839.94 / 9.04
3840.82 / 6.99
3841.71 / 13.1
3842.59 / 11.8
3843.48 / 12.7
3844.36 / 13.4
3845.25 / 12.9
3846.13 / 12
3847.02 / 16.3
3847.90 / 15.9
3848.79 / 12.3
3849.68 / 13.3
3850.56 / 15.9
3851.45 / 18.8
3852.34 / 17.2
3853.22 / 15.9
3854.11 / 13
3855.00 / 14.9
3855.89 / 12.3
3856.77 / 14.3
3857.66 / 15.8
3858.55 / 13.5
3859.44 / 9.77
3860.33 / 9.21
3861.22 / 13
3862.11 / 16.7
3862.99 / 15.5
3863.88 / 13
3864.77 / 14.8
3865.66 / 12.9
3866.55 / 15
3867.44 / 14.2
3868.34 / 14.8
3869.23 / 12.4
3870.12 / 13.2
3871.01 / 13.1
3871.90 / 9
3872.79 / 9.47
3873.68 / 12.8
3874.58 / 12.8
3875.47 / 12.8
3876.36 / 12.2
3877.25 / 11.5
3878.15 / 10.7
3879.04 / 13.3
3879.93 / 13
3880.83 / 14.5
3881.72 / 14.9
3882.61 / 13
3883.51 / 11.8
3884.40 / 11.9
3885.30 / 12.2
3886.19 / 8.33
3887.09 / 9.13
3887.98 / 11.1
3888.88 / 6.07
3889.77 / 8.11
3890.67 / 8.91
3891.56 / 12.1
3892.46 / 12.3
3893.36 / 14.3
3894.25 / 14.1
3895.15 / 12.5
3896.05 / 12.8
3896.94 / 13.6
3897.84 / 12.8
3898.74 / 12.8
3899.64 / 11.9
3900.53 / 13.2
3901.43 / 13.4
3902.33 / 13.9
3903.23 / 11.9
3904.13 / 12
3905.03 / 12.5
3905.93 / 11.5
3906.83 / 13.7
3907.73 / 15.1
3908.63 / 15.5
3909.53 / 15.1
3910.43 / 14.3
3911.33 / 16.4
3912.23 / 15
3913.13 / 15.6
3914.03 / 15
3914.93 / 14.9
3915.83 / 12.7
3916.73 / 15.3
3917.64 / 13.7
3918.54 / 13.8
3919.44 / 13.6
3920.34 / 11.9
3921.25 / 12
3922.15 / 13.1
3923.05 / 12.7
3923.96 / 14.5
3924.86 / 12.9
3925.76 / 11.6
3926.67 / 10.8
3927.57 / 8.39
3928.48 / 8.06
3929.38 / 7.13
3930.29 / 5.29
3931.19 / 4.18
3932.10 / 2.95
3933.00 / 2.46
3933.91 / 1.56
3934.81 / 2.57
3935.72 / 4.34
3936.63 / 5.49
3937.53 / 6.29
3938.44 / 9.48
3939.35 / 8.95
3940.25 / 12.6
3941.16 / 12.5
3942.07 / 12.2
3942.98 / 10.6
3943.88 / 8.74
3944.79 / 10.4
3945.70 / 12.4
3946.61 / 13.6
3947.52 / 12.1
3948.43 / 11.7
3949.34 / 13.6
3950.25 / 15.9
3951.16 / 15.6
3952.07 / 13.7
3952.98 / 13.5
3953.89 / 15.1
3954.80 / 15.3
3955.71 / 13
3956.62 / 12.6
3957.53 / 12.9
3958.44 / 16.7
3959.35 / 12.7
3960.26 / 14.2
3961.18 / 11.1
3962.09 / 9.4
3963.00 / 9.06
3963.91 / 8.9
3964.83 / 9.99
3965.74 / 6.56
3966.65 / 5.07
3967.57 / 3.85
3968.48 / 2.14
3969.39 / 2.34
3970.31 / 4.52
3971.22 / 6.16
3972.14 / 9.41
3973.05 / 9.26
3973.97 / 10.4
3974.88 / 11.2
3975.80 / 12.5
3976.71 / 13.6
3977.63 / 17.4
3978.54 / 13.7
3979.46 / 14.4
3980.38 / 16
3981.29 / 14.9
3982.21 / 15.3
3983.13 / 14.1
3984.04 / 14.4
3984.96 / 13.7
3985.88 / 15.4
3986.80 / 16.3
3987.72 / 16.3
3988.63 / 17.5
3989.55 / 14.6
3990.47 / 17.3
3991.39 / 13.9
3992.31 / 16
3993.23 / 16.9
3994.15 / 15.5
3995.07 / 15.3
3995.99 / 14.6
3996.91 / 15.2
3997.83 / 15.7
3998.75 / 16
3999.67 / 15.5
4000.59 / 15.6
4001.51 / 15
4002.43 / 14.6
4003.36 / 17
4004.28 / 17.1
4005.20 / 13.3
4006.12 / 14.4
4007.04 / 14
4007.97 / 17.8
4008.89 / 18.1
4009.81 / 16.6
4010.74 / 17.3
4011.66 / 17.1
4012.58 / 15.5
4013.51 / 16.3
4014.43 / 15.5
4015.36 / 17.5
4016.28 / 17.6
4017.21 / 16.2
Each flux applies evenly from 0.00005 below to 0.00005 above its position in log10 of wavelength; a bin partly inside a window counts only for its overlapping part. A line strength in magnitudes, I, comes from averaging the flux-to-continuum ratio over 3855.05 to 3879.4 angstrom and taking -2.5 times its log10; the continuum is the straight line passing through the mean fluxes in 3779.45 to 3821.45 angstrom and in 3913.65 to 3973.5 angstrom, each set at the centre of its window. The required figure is -0.09 mag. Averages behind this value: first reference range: 13.4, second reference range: 10.2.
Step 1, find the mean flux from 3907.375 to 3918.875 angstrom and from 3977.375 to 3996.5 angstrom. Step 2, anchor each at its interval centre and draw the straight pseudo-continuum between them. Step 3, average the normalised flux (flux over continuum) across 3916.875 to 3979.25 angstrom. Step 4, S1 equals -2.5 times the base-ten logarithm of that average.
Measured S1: 0.42 mag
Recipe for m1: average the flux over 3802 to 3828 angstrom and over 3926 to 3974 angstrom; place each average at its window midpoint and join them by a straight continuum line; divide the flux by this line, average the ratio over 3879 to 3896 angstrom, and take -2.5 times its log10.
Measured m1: -0.04 mag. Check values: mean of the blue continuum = 13.2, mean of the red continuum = 9.39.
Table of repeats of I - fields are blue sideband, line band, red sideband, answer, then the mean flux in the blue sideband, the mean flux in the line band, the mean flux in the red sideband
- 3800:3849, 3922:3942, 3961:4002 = 0.451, 11.7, 8.08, 12.5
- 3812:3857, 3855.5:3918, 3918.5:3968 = -0.181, 11.4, 12.9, 10.3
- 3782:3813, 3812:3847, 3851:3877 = 0.294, 13.8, 10.4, 13.5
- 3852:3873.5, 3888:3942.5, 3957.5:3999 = 0.159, 13.4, 11.2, 12.4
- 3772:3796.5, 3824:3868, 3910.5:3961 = 0.094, 13.6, 11.6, 11.4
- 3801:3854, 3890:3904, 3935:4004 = -0.035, 12.1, 12.6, 12.4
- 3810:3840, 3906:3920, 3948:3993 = -0.247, 10.4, 14.5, 12.3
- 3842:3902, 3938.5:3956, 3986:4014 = 0.161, 12.9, 12.6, 15.9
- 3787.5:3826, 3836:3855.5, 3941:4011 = 0.060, 13.1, 12.4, 13.1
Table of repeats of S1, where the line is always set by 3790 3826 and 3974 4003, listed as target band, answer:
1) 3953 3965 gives 0.18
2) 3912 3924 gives 0.04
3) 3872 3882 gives 0.12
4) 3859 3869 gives 0.02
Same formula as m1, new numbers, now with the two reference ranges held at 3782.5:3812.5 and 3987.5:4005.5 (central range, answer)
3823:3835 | 0.494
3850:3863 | 0.000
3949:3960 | 0.076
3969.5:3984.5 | 0.268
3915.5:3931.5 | 0.310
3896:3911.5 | 0.105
